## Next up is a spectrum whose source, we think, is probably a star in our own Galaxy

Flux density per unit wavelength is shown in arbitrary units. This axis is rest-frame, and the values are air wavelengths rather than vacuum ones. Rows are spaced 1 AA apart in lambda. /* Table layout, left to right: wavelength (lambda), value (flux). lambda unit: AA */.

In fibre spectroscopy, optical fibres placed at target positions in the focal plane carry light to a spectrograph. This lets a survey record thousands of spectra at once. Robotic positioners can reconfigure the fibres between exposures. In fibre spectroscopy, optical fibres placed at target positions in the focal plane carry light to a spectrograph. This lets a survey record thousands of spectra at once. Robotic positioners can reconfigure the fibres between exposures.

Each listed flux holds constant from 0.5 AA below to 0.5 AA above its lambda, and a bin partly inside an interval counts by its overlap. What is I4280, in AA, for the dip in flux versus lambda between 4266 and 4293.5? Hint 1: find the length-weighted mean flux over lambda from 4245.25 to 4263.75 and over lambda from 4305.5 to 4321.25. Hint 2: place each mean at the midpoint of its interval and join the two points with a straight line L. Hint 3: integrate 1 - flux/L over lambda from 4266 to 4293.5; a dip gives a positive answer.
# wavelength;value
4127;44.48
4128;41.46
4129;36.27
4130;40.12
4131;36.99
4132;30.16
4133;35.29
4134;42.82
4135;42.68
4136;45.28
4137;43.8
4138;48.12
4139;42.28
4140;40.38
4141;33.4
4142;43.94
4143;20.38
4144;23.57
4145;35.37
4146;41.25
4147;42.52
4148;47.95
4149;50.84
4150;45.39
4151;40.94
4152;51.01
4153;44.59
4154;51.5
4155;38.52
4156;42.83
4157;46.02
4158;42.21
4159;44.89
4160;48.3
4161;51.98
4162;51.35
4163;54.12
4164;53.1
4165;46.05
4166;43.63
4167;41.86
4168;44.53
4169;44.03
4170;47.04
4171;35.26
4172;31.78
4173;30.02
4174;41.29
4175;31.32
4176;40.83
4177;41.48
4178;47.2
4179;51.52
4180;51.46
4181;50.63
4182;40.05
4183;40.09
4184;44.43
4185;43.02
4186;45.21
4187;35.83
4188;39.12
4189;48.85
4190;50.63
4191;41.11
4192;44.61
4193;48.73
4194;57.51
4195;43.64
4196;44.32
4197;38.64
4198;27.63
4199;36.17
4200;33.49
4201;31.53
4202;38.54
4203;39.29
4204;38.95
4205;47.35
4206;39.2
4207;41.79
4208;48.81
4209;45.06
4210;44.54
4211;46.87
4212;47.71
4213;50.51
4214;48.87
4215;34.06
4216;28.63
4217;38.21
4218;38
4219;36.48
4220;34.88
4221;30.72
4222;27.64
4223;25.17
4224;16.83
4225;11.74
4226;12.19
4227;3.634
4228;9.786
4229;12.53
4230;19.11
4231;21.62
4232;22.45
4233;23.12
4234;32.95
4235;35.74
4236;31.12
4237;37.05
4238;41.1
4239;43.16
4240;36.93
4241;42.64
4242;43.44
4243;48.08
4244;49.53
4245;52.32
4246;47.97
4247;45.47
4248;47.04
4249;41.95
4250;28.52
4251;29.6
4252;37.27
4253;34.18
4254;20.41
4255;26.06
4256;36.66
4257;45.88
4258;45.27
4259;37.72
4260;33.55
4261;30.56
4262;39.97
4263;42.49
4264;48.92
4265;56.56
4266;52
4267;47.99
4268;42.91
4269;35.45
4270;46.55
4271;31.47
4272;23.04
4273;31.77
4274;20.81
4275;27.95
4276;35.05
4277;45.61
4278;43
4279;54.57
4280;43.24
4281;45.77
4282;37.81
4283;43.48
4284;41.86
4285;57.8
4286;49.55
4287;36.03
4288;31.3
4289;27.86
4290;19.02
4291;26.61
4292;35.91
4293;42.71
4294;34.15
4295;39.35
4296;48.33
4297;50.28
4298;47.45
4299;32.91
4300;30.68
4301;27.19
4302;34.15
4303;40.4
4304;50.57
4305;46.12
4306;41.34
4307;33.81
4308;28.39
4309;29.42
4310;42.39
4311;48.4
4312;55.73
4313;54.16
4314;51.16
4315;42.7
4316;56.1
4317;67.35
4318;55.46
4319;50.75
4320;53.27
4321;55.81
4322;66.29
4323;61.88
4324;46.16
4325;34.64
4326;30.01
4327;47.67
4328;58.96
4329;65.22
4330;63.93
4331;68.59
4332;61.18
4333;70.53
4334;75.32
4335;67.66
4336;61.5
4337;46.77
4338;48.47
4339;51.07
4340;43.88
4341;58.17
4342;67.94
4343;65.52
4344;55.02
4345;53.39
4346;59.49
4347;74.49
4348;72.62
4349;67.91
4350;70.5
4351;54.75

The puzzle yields 2.4 AA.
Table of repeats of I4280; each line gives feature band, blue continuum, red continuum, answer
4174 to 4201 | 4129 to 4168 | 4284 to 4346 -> 0.8 AA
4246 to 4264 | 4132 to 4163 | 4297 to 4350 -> 4.2 AA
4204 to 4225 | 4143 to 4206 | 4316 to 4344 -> 3.8 AA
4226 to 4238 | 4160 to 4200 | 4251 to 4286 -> 5.3 AA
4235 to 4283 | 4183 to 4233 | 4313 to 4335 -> 5.4 AA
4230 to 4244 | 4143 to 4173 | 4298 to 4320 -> 2.7 AA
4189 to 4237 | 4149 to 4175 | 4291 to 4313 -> 9.2 AA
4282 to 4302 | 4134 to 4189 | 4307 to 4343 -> 5.3 AA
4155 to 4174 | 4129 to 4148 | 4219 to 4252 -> -3.9 AA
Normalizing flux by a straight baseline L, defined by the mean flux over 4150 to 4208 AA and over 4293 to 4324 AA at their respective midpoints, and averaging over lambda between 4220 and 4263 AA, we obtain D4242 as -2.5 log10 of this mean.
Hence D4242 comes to 0.34 mag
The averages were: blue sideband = 43.2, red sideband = 45.8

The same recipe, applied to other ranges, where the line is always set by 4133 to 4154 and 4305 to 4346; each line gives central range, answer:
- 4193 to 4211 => 0.10 mag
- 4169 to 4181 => 0.05 mag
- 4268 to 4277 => 0.45 mag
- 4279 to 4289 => 0.18 mag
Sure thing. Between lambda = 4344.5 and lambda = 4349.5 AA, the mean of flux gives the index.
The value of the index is 65.6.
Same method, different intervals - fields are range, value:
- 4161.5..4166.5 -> 49.6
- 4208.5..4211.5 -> 45.5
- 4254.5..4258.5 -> 38.5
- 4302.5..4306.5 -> 44.6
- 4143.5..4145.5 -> 29.5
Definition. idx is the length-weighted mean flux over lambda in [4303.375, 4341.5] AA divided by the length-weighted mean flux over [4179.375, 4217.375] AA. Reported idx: 1.23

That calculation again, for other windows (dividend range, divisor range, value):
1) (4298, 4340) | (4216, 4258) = 1.55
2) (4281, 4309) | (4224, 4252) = 1.19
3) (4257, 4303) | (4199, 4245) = 1.14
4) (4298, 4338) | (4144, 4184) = 1.14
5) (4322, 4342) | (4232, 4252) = 1.43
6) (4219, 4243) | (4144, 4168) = 0.60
